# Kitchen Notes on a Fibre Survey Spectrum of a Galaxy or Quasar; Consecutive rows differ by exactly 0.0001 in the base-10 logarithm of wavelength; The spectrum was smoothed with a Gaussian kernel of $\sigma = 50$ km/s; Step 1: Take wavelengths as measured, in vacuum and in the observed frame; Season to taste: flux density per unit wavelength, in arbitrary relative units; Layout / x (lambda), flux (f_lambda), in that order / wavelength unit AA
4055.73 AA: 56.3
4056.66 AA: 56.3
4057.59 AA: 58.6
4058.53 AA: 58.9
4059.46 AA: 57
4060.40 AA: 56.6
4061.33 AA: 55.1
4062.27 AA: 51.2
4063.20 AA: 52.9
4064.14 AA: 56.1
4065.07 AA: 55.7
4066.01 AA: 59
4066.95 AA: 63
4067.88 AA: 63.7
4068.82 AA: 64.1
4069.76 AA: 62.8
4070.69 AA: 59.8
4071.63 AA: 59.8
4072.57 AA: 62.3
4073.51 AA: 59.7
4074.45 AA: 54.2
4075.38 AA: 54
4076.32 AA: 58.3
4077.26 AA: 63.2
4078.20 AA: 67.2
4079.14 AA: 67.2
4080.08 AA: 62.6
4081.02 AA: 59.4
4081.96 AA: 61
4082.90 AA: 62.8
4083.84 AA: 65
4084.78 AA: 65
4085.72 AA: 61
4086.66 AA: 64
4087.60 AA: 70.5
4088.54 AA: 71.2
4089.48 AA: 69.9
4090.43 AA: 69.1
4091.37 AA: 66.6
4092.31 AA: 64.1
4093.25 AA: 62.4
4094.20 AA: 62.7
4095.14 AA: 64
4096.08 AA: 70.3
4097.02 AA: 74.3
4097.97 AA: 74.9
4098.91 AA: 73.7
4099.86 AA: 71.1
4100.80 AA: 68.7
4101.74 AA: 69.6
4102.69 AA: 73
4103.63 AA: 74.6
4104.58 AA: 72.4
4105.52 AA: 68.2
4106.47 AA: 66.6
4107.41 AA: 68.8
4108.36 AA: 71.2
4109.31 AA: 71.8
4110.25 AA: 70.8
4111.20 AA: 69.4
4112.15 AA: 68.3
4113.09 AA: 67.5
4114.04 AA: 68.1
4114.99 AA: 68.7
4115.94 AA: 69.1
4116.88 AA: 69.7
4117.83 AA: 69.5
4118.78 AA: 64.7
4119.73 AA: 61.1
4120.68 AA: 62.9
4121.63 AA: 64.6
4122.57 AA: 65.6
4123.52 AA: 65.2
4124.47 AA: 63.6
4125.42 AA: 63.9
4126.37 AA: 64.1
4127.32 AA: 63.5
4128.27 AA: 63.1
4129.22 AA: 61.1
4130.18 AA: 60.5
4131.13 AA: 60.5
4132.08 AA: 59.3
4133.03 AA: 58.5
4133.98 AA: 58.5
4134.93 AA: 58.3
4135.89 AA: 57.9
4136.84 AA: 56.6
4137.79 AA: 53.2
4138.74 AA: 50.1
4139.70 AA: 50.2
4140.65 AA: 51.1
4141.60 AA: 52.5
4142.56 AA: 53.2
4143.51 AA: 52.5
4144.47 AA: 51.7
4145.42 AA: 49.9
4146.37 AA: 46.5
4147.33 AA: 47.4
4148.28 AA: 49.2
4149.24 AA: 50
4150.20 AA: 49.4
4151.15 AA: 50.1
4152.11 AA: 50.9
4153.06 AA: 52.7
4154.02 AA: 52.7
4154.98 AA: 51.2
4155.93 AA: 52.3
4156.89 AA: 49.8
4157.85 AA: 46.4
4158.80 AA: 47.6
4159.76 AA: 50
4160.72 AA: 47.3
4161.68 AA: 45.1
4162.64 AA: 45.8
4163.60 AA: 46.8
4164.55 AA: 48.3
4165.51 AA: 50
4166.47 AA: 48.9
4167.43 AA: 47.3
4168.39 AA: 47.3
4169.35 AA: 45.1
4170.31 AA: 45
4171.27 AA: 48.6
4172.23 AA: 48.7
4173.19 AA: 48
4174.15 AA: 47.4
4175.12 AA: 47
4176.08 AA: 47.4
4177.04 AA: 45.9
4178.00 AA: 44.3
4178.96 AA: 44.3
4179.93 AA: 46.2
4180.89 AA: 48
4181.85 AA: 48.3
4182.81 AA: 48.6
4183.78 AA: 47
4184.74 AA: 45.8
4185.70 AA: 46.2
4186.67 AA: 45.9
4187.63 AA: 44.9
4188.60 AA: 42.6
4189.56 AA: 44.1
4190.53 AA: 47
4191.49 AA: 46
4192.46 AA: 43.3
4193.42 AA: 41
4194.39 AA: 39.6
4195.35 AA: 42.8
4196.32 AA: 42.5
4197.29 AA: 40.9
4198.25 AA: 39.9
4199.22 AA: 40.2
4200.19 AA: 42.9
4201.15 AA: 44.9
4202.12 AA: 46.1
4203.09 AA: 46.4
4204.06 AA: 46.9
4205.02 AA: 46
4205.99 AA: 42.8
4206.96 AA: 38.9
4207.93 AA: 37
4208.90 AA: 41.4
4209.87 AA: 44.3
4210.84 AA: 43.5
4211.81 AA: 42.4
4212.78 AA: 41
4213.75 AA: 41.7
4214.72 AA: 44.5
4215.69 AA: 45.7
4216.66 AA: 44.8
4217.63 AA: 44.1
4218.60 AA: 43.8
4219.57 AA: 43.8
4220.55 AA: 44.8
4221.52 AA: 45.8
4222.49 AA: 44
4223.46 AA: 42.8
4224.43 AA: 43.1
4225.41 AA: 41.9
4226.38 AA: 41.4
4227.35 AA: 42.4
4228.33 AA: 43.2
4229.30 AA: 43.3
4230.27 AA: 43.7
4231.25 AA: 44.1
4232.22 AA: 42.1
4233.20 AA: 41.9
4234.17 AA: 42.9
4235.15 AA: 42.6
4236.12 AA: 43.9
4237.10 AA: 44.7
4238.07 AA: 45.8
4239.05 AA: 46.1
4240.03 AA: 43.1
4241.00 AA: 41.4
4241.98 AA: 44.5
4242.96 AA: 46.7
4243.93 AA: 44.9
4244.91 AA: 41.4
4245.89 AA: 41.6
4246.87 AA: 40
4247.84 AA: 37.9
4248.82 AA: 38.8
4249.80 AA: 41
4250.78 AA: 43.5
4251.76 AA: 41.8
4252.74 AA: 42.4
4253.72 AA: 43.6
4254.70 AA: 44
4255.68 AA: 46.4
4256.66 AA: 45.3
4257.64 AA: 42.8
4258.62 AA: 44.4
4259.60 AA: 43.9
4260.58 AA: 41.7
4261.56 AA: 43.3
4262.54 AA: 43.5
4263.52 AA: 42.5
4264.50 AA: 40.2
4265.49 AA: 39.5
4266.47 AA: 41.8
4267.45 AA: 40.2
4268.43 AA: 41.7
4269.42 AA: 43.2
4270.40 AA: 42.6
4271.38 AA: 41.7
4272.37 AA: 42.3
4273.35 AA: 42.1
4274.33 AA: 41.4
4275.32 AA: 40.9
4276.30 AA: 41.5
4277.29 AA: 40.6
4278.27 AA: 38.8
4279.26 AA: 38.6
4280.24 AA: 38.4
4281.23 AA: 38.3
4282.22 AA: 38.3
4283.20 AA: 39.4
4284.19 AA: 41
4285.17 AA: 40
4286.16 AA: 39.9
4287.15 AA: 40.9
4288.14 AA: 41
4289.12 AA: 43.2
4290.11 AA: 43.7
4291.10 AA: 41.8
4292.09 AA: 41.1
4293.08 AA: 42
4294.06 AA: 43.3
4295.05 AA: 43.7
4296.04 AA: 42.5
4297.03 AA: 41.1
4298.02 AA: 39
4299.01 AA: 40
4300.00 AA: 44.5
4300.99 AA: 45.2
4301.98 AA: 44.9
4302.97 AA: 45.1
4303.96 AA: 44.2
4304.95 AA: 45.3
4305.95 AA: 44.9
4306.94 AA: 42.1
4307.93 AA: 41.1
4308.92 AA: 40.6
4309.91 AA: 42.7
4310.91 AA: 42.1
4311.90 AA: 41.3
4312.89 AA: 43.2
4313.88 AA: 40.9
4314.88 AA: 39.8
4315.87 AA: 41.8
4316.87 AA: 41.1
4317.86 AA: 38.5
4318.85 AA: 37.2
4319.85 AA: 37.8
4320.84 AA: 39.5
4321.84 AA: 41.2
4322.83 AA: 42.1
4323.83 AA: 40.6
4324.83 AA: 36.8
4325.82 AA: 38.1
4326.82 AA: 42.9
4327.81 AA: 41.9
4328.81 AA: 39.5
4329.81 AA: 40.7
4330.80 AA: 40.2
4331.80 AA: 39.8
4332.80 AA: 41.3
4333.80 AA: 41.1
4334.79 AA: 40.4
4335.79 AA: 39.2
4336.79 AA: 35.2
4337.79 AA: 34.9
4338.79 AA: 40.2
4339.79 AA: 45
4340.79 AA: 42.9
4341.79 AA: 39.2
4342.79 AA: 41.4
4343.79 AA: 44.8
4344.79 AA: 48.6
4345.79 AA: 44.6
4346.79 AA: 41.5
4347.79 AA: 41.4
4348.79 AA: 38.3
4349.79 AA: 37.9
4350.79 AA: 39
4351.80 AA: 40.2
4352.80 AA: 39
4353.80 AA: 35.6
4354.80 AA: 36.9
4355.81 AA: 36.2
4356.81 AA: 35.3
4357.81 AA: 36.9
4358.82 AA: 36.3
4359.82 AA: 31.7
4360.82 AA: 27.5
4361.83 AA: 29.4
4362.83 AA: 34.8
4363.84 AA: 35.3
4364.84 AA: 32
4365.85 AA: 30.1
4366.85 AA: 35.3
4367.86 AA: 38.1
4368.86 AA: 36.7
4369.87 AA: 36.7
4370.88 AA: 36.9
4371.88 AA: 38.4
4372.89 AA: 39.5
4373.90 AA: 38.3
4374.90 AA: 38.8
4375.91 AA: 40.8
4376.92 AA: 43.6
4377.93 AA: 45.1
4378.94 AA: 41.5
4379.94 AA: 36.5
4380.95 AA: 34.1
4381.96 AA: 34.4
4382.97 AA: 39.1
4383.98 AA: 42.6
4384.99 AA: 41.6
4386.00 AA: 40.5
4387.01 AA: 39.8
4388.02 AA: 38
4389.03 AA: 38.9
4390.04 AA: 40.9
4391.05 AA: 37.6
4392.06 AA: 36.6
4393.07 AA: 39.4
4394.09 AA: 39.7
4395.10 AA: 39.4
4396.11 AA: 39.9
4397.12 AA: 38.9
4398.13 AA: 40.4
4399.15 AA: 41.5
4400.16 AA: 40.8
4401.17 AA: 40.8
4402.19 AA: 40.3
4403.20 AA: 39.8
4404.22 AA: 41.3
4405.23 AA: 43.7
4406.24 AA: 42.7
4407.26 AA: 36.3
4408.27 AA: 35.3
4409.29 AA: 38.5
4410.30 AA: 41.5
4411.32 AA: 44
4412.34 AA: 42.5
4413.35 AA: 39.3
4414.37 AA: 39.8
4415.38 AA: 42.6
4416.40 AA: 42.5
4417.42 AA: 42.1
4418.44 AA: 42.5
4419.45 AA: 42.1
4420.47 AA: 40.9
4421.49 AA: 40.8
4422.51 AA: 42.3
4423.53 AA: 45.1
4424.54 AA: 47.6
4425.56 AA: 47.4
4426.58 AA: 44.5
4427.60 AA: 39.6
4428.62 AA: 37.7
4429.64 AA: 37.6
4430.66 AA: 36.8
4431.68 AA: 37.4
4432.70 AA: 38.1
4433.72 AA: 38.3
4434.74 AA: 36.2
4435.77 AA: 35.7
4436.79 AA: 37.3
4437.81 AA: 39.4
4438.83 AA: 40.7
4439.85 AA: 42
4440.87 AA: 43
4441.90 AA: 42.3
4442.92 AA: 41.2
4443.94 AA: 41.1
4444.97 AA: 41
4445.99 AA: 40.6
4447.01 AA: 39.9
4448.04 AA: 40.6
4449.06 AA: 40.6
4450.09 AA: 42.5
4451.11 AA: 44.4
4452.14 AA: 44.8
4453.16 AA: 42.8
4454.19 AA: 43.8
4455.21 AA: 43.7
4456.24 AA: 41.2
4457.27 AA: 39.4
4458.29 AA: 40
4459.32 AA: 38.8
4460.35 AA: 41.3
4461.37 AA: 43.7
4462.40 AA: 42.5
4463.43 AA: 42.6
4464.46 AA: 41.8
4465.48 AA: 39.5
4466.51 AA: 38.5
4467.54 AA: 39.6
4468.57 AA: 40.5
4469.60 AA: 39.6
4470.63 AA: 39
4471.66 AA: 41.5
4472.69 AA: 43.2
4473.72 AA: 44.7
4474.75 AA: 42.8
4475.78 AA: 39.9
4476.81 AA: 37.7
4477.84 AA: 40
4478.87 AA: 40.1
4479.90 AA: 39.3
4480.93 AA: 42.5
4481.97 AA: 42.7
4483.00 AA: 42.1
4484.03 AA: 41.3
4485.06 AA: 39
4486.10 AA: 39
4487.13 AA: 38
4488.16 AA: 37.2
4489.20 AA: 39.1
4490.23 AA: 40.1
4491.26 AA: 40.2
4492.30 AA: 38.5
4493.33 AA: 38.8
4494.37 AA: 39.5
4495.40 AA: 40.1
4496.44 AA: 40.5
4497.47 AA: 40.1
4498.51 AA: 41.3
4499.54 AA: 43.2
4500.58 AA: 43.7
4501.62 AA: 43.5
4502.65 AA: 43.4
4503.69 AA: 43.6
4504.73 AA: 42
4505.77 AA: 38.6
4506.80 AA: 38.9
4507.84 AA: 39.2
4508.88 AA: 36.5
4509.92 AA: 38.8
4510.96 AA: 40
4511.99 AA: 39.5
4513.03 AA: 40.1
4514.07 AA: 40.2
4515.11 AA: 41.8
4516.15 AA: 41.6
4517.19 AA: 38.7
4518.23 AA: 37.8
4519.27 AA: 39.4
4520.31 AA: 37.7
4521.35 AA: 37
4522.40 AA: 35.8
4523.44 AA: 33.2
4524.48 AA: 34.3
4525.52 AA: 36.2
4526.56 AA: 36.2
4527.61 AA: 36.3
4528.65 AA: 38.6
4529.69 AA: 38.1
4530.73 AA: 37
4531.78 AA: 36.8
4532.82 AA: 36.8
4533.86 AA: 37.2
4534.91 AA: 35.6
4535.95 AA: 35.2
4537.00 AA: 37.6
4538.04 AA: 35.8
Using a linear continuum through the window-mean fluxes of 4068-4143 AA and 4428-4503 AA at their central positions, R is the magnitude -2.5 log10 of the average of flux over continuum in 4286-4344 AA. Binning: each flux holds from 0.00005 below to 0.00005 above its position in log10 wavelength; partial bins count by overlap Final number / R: 0.22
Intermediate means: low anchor 64.1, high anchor 40.6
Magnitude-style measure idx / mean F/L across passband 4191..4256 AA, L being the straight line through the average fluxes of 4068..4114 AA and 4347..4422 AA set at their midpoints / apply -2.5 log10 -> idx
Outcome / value 0.24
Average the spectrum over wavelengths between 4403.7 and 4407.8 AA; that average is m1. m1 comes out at 41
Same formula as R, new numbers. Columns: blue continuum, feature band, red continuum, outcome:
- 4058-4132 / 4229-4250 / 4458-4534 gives 0.28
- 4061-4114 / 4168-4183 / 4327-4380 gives 0.20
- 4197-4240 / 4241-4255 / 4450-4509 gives 0.02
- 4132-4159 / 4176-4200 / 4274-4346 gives 0.11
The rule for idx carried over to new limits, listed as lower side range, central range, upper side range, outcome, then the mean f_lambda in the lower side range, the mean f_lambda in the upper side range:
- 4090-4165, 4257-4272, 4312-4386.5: 0.12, 60.2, 38.9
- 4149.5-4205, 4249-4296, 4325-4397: 0.02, 46.5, 38.7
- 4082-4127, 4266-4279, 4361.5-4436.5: 0.24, 67.7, 39.4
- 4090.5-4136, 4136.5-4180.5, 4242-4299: 0.21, 66.5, 41.7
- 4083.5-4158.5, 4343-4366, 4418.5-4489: 0.26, 61.9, 40.9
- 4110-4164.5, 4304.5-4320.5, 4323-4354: 0.03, 56.9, 40.5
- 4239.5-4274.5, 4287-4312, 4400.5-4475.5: -0.01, 42.4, 41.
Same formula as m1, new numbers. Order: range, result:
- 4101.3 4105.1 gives 72.4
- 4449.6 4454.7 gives 43.7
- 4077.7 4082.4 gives 63.5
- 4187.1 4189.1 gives 43.9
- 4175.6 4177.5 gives 46.7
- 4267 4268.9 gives 41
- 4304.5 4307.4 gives 44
